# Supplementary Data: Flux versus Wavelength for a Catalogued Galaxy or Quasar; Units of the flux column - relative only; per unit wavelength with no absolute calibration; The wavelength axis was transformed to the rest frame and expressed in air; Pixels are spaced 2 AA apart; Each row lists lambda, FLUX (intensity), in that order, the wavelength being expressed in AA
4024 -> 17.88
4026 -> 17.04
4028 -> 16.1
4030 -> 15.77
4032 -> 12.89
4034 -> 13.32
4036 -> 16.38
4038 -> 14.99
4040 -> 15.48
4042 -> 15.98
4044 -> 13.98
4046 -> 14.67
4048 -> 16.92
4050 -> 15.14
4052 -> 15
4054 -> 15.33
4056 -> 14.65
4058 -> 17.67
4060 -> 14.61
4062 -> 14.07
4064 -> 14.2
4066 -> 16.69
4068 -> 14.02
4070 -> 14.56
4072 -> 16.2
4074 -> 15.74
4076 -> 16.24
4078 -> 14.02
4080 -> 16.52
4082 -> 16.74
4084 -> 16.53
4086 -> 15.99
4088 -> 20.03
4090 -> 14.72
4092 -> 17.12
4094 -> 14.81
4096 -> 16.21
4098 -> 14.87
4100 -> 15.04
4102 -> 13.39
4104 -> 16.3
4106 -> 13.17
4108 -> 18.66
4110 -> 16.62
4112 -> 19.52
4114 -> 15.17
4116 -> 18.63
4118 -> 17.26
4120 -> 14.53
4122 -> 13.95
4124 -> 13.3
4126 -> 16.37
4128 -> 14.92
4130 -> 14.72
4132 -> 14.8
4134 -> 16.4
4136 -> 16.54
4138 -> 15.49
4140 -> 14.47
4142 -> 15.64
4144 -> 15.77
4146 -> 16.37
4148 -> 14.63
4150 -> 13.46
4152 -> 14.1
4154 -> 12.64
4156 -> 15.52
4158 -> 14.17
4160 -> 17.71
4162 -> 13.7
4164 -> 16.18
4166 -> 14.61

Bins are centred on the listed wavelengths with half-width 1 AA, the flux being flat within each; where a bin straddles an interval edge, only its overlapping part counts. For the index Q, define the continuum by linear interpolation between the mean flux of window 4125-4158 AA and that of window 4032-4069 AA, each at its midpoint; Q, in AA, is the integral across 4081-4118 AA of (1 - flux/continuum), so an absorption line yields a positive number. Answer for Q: -3.0 AA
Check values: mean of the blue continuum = 15.1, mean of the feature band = 16.3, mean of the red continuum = 15.1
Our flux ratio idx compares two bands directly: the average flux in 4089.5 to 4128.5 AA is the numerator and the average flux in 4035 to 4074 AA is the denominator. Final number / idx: 1.0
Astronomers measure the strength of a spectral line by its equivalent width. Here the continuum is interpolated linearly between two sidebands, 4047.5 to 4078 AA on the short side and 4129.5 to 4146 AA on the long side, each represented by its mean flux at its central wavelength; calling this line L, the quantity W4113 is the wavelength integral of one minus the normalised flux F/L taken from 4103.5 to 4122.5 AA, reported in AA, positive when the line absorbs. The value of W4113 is -1.2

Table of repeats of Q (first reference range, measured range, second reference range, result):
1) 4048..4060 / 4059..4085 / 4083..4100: 0.8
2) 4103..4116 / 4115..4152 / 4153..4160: 0.7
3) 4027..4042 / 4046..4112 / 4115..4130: -1.9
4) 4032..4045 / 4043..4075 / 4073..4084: 0.4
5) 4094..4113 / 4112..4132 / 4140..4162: -0.1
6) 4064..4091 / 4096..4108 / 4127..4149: 0.5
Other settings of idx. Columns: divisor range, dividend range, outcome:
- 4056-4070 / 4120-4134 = 0.98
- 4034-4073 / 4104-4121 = 1.09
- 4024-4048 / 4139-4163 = 0.97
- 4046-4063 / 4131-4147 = 1.02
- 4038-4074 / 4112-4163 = 1.00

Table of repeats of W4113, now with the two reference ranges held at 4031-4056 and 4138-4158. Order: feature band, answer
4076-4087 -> -0.8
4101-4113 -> -1.2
